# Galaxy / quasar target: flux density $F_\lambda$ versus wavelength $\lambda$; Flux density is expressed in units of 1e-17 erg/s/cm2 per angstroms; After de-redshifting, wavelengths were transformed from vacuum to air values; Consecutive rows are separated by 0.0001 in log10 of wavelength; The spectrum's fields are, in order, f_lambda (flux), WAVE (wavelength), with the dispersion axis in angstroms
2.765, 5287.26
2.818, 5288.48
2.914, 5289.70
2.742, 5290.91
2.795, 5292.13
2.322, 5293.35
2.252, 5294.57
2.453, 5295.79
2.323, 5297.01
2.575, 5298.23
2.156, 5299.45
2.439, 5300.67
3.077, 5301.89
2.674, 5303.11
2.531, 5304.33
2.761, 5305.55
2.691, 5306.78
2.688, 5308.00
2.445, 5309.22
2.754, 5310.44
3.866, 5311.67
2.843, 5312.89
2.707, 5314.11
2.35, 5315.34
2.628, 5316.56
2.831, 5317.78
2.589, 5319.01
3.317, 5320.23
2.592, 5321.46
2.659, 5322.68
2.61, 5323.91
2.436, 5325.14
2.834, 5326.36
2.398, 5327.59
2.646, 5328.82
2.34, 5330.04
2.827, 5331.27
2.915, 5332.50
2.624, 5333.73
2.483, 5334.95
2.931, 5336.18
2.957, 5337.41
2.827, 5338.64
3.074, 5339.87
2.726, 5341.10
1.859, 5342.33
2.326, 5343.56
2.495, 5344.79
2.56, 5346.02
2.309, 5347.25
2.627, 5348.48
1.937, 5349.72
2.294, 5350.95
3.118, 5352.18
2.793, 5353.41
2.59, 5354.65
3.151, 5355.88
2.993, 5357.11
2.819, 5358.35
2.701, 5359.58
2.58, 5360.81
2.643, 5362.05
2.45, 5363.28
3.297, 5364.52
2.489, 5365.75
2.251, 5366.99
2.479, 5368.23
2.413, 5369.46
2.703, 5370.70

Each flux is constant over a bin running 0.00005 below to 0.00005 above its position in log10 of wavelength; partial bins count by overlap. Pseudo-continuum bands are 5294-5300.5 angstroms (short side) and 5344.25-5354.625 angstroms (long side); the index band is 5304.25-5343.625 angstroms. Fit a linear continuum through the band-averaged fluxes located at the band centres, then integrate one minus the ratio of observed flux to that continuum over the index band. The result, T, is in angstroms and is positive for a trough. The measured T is -4.31 angstroms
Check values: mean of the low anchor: 2.36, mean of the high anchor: 2.52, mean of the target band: 2.71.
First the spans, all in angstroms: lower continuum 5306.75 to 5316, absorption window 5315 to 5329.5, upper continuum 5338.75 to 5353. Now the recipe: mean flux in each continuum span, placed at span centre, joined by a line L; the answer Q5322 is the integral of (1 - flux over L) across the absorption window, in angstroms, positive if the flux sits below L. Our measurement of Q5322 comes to 0.2 angstroms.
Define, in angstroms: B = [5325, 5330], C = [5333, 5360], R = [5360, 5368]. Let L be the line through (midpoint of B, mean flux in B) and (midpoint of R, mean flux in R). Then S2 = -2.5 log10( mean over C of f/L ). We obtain -0.02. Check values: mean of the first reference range 2.57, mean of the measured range 2.65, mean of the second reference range 2.61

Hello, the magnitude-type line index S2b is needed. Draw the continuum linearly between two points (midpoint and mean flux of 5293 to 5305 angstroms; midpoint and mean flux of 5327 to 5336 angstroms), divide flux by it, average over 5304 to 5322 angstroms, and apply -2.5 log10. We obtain -0.09 mag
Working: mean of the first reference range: 2.49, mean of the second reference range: 2.62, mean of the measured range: 2.78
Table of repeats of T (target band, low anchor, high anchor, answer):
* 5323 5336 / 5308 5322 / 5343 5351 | -0.08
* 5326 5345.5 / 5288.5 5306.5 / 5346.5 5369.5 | -0.18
